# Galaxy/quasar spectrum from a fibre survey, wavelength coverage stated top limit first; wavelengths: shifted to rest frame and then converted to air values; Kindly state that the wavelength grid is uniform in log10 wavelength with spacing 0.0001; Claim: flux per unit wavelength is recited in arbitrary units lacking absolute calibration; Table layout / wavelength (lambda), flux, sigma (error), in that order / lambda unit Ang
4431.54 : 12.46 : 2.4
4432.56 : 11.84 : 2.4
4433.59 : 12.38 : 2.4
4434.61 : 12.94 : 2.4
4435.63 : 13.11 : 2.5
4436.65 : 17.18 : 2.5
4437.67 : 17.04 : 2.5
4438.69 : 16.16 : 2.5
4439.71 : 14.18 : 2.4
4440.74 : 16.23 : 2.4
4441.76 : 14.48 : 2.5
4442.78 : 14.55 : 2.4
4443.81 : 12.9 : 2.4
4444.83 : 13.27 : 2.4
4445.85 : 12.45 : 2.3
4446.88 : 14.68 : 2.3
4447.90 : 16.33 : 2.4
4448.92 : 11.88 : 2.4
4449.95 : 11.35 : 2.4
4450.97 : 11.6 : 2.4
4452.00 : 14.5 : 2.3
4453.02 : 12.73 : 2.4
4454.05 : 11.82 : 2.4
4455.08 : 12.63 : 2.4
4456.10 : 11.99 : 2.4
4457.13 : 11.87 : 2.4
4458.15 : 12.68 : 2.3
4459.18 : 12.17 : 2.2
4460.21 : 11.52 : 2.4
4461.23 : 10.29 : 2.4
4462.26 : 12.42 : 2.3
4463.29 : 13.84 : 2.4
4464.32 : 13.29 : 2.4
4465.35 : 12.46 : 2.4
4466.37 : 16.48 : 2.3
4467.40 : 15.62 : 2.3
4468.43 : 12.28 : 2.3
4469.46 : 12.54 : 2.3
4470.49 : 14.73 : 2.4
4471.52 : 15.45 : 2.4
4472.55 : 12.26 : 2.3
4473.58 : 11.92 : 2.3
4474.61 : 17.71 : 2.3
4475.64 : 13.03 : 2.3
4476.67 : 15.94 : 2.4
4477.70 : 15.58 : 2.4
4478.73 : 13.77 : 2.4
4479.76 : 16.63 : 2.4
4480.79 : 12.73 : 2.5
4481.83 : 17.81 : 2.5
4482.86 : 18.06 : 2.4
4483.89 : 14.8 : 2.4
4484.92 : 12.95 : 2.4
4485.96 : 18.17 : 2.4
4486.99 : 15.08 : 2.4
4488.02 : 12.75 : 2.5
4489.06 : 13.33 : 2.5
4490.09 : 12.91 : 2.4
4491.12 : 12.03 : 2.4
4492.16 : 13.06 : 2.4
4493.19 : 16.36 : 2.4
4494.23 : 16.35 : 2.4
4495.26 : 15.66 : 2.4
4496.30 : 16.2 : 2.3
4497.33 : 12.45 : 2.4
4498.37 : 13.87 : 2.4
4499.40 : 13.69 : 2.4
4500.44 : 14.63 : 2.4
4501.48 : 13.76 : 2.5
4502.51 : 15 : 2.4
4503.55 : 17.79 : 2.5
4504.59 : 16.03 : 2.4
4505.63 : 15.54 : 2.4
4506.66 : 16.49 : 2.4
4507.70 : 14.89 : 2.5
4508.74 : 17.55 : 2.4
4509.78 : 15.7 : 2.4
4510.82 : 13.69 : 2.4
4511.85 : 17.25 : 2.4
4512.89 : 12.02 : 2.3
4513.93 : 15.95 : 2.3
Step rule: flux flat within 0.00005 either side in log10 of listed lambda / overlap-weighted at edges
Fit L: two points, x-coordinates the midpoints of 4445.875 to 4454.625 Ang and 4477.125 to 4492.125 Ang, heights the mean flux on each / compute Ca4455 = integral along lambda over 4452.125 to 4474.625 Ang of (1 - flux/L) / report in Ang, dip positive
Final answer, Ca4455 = 1.1 Ang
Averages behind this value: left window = 13.1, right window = 14.7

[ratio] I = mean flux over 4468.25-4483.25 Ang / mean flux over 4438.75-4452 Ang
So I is 1.1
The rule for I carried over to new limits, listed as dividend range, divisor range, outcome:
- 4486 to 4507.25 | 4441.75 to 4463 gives 1.16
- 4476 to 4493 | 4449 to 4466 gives 1.19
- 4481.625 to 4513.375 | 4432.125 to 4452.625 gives 1.08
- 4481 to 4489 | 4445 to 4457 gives 1.20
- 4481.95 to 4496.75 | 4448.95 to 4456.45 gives 1.21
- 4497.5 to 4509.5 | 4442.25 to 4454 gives 1.16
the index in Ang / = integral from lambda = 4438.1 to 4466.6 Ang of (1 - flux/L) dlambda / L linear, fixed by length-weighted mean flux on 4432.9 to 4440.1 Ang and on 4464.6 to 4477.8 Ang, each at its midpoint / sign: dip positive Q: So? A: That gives 2.5 Ang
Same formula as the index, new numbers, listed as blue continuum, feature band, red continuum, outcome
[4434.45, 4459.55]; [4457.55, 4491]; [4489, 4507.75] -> 0.4 Ang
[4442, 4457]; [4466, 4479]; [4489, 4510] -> -0.4 Ang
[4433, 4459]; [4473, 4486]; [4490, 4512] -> -0.6 Ang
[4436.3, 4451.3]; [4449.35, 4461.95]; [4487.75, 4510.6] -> 2.0 Ang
